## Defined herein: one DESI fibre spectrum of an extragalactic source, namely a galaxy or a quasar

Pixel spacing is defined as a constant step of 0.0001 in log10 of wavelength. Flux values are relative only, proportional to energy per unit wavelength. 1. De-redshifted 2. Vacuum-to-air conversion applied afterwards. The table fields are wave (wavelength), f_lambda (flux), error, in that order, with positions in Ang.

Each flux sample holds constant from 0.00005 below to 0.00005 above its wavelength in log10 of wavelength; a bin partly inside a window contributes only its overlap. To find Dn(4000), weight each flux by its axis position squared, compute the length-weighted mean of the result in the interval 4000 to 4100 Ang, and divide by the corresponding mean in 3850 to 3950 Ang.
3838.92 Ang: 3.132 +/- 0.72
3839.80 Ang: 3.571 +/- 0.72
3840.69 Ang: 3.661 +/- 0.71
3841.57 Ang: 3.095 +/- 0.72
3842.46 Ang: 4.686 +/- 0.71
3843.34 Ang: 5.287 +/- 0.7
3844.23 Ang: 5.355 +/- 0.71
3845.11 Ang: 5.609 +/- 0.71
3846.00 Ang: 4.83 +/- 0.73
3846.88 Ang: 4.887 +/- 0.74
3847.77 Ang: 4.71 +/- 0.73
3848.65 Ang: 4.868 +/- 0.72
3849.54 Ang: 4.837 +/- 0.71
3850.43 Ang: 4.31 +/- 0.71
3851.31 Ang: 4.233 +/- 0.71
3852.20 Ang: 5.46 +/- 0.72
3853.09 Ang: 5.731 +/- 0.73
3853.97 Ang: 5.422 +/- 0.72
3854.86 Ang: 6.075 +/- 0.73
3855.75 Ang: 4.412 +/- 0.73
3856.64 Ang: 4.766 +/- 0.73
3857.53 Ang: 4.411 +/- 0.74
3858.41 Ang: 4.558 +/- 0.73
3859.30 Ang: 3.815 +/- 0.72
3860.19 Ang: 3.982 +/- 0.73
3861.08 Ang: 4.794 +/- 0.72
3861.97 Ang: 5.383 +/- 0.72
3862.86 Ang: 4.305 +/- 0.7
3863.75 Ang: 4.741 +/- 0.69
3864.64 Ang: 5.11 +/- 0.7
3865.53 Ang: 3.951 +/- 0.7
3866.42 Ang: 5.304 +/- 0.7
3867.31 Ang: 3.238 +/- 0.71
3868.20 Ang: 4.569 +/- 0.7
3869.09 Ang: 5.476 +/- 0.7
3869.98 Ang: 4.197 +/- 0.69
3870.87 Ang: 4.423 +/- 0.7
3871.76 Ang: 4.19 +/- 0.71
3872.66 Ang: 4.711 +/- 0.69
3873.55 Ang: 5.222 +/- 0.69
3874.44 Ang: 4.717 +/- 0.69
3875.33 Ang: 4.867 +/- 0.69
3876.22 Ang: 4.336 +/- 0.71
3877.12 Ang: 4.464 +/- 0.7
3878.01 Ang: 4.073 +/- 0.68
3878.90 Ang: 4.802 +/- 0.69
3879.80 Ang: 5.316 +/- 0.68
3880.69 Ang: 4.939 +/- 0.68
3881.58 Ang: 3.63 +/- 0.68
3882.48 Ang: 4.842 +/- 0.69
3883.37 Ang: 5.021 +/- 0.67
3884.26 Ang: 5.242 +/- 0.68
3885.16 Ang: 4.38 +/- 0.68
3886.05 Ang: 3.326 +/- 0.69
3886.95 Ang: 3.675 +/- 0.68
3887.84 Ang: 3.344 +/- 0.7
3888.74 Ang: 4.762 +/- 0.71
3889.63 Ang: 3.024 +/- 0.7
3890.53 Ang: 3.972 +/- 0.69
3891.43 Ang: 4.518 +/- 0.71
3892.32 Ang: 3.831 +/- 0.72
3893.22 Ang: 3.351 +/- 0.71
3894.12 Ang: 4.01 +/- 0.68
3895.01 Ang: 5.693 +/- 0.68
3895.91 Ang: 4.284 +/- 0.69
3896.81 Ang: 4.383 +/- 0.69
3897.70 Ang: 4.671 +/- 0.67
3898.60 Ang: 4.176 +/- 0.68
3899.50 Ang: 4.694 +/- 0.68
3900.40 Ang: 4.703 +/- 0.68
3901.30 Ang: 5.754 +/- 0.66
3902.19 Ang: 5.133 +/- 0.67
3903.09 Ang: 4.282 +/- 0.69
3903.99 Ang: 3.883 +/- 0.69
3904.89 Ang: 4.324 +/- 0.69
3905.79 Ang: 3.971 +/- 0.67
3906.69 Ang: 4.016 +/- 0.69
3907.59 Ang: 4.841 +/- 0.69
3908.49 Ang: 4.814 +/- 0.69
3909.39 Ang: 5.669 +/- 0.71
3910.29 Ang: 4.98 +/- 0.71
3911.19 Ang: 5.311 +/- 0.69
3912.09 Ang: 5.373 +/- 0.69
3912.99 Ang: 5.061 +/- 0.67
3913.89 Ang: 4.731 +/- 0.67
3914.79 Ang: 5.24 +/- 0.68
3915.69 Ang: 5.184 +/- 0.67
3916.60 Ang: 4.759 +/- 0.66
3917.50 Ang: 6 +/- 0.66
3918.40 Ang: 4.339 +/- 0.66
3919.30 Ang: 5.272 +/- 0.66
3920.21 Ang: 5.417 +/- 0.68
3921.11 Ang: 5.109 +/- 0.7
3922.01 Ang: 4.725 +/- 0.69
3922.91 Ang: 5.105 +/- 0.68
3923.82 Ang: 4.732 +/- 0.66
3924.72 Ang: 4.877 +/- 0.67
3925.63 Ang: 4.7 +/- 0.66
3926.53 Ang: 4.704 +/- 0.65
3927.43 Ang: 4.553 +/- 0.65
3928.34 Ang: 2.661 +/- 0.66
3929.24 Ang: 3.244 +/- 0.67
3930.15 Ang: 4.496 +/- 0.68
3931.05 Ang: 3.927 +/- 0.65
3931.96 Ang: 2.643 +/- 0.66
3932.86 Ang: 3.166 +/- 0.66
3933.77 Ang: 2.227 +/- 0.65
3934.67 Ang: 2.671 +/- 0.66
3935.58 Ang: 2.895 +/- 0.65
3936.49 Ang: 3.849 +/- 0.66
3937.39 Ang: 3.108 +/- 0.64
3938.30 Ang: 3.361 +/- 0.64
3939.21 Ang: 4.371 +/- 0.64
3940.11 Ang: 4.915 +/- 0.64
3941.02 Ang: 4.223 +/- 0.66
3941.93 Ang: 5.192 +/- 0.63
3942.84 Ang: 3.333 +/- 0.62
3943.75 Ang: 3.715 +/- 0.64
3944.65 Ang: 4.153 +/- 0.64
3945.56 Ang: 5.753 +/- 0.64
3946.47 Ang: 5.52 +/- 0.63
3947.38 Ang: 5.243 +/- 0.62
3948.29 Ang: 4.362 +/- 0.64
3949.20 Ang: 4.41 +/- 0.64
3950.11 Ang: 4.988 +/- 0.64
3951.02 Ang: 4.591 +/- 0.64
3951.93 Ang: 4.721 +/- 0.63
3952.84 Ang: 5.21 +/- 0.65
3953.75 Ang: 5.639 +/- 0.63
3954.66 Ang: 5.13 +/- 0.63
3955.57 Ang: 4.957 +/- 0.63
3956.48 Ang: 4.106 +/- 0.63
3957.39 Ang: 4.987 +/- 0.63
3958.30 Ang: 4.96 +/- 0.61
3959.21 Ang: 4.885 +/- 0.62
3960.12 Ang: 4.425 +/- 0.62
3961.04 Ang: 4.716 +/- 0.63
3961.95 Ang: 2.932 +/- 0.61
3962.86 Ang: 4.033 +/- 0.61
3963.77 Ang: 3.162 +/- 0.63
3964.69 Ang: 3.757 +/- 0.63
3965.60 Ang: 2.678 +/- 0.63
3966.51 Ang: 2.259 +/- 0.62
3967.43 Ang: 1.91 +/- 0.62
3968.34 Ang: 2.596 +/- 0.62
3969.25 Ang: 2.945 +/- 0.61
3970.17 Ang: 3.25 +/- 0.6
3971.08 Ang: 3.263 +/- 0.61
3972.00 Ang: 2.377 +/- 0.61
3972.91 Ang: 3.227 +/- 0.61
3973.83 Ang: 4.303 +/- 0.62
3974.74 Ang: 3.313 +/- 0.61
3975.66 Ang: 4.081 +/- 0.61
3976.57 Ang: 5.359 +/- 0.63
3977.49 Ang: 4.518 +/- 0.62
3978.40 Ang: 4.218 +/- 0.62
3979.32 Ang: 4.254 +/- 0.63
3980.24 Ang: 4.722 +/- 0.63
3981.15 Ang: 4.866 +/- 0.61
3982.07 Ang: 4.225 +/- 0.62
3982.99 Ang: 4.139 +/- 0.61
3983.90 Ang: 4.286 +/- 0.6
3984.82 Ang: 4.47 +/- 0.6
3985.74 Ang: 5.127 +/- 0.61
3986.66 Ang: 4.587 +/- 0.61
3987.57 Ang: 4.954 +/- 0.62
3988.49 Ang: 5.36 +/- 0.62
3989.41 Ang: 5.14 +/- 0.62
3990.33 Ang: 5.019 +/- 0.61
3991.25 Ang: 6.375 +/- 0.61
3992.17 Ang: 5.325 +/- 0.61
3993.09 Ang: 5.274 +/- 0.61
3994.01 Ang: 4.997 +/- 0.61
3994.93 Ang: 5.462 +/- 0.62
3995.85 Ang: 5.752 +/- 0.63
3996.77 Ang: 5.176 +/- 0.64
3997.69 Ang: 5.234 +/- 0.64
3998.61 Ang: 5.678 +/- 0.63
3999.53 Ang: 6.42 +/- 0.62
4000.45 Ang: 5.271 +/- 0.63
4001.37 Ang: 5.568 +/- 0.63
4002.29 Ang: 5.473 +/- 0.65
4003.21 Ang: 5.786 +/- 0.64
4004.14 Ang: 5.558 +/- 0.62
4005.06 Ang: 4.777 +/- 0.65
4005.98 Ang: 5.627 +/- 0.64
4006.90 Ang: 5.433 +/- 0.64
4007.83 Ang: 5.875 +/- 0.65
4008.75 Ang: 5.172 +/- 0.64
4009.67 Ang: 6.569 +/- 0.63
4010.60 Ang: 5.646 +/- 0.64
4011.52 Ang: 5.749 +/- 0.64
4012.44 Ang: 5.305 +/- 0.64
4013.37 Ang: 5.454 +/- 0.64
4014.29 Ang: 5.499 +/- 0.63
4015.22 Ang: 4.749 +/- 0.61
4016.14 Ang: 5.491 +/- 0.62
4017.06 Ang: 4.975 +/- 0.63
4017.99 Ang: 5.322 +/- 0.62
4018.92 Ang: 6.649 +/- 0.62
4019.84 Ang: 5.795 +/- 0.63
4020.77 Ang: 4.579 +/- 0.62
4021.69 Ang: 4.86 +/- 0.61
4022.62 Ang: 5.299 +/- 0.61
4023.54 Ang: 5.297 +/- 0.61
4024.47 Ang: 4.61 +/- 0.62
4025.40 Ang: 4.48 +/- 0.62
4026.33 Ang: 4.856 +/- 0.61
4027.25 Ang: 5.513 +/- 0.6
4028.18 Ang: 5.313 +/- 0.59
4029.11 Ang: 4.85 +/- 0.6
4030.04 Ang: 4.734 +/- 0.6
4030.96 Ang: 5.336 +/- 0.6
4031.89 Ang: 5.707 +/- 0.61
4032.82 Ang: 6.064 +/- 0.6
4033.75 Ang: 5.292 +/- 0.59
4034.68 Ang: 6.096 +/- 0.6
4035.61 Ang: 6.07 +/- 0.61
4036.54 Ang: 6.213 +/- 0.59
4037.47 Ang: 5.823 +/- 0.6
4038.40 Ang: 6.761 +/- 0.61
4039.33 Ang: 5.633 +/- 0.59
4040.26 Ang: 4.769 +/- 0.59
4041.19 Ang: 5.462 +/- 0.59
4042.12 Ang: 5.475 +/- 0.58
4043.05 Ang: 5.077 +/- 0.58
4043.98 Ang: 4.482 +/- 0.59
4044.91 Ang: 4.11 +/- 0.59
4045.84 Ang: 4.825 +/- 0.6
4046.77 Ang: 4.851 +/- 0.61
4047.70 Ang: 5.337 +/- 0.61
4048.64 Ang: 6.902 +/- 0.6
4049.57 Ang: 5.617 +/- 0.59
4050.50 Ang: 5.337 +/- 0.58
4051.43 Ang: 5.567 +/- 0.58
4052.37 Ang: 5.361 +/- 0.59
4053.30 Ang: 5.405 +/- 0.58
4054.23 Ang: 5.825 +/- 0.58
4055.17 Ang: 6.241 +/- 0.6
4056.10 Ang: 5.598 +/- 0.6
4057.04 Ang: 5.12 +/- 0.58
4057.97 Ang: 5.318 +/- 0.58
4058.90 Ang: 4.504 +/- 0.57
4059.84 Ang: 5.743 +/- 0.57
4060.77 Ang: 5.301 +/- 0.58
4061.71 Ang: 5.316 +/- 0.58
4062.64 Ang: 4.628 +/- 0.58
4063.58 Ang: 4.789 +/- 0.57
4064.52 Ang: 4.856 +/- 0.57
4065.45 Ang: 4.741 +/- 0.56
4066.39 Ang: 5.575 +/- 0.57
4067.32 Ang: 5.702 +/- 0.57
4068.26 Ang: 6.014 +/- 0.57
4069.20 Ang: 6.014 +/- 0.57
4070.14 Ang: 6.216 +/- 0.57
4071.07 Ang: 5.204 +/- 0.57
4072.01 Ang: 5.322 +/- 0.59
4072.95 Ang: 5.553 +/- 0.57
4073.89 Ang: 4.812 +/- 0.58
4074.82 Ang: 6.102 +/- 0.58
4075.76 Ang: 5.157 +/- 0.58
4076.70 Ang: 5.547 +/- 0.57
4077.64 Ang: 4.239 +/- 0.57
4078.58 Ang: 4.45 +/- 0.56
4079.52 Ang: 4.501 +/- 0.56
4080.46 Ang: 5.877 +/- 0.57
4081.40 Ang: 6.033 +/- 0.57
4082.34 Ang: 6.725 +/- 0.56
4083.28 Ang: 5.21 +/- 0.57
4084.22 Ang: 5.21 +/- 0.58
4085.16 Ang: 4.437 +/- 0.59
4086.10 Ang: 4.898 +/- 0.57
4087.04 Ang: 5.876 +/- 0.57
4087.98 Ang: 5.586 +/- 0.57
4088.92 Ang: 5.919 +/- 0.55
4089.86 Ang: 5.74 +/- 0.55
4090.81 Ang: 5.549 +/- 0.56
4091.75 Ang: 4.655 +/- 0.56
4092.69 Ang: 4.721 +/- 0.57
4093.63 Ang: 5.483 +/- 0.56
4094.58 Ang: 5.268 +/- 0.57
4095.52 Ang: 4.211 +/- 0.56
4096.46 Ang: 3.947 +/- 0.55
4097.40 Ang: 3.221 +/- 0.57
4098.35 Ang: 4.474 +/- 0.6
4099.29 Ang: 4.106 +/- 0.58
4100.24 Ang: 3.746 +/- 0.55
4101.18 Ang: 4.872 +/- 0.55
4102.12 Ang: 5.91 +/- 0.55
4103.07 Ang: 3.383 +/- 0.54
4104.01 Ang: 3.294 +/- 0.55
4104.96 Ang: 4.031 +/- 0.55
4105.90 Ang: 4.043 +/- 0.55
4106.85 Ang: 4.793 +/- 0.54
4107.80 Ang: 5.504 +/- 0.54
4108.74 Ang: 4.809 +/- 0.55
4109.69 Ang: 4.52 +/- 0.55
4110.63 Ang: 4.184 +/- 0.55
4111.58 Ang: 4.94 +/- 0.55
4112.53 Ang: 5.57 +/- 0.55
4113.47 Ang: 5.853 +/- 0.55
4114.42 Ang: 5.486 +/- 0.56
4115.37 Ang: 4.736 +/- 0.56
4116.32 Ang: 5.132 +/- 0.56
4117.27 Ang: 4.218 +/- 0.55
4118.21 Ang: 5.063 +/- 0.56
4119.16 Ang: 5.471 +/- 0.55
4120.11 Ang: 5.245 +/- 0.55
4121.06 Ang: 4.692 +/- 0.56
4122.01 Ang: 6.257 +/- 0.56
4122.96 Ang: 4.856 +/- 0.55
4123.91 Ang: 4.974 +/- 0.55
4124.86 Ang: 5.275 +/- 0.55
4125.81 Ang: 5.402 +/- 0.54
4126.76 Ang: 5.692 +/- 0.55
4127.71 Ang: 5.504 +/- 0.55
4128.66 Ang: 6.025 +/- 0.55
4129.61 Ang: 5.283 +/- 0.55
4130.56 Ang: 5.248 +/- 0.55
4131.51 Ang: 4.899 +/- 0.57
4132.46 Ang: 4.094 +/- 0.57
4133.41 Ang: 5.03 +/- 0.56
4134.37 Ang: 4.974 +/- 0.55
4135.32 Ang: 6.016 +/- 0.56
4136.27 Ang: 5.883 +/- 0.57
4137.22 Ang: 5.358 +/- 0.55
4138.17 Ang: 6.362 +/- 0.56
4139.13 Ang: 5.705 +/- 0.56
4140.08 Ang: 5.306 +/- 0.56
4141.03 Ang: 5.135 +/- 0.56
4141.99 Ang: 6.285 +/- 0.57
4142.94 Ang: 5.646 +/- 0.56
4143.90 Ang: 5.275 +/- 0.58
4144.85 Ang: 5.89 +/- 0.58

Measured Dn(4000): 1.28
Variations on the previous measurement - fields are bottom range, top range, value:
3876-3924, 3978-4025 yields 1.19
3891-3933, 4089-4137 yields 1.19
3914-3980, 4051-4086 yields 1.36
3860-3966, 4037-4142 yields 1.27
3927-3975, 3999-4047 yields 1.43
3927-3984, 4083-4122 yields 1.30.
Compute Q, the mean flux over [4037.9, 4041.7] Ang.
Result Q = 5.66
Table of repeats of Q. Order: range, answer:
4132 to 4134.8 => 4.69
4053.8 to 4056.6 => 5.86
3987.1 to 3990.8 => 5.12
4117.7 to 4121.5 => 5.12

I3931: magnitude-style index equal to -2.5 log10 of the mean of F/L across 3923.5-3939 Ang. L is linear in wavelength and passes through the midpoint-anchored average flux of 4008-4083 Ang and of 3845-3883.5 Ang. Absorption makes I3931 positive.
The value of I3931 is 0.34 mag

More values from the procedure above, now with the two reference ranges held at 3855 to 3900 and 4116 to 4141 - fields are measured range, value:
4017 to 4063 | -0.077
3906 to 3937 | 0.036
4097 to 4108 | 0.222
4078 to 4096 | -0.023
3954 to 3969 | 0.222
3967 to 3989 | 0.191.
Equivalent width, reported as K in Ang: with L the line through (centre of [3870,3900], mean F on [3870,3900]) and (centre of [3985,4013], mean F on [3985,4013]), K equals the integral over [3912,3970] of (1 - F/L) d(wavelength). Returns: 7.58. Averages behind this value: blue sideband 4.39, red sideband 5.45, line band 4.25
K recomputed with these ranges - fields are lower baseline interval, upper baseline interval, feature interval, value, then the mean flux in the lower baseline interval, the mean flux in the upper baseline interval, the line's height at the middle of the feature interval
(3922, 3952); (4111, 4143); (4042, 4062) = -1.9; 4.13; 5.33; 4.86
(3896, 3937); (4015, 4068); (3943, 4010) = 3.6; 4.47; 5.34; 4.89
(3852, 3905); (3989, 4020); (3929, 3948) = 4.1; 4.54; 5.52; 5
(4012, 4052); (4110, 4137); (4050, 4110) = 2.1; 5.36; 5.21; 5.28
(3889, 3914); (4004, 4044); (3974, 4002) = 1.1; 4.55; 5.43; 5.17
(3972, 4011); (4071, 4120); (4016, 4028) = -0.5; 5.03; 4.95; 5.01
